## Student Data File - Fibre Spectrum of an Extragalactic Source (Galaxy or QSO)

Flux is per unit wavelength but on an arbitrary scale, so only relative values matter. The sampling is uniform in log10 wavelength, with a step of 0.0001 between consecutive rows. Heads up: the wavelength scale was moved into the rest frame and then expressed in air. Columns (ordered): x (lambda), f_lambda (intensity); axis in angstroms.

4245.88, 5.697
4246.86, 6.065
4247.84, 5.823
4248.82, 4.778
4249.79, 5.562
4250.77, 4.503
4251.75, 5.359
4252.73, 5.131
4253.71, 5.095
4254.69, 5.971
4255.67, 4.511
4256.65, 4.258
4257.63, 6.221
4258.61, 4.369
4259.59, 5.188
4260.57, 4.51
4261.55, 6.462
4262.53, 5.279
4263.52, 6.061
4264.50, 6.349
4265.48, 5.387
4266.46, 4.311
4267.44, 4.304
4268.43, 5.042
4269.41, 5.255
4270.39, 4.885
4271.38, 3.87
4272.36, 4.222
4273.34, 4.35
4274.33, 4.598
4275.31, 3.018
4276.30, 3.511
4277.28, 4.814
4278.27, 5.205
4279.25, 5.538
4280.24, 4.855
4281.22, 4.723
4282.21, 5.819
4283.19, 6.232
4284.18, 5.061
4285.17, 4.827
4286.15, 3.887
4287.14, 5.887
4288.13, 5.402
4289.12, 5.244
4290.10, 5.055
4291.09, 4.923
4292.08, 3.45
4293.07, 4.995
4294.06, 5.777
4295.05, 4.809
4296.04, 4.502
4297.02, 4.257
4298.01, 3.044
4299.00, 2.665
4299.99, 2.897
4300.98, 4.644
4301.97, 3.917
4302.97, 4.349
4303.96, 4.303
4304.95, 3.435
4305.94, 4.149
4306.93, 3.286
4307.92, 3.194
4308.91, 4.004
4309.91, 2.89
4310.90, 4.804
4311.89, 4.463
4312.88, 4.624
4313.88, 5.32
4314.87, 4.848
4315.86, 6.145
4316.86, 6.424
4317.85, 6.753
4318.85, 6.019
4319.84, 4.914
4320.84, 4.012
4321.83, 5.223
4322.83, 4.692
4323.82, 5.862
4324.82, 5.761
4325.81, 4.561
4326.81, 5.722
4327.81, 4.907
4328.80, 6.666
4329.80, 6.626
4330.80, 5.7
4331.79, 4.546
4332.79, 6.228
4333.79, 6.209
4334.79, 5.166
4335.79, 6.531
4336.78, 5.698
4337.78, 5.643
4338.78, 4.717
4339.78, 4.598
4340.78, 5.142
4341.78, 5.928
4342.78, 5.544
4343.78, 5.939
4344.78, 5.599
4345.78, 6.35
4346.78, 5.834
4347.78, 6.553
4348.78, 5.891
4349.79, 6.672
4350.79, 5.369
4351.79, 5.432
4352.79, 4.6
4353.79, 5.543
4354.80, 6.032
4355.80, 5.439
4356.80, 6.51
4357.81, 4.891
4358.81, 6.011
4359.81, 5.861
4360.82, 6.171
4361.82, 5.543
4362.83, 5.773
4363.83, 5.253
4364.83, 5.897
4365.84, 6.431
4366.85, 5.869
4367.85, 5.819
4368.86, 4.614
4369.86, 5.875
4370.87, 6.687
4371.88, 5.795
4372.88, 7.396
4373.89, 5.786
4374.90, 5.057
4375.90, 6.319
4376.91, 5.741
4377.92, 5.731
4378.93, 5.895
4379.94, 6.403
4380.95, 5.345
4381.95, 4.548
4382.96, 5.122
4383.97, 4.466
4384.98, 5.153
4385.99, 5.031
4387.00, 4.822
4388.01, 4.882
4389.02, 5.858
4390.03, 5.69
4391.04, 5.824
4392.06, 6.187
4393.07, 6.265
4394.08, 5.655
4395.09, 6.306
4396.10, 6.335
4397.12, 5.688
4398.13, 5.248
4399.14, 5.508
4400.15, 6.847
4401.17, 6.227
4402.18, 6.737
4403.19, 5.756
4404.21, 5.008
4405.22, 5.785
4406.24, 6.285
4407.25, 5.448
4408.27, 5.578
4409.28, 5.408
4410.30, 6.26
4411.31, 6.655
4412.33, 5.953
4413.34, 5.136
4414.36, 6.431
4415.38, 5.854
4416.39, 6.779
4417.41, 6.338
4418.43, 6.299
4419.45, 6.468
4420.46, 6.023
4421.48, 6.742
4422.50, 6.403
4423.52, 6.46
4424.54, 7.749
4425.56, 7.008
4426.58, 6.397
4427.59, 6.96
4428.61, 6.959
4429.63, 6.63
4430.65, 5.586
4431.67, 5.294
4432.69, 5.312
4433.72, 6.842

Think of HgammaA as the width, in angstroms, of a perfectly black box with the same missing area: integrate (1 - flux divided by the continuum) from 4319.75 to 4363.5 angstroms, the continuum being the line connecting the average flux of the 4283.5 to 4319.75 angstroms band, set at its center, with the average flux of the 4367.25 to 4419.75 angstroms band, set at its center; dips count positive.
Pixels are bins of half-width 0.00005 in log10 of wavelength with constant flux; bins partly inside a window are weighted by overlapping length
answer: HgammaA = -4.3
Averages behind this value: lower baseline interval 4.57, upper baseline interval 5.81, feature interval 5.61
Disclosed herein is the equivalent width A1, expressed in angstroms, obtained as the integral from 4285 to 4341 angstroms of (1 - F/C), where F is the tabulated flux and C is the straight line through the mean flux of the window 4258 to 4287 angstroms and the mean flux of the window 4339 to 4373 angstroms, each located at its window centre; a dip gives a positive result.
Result 4.7 angstroms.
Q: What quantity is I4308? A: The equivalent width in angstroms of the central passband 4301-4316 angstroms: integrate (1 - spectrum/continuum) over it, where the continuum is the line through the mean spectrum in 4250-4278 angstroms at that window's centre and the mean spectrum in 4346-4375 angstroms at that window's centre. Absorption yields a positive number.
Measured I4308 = 3.1 angstroms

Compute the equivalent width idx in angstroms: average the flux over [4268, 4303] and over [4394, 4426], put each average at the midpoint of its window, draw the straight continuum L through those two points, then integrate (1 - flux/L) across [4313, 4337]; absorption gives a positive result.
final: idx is -2.36 angstroms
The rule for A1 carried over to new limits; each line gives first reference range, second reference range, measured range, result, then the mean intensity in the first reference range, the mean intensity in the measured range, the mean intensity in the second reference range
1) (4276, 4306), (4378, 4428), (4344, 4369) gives -1.84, 4.6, 5.78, 5.94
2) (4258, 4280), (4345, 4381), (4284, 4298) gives 0.79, 4.85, 4.8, 5.85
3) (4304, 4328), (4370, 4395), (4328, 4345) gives -1.95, 4.82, 5.66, 5.67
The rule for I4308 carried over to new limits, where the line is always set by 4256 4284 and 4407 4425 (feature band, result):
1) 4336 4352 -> -0.30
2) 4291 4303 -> 2.42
